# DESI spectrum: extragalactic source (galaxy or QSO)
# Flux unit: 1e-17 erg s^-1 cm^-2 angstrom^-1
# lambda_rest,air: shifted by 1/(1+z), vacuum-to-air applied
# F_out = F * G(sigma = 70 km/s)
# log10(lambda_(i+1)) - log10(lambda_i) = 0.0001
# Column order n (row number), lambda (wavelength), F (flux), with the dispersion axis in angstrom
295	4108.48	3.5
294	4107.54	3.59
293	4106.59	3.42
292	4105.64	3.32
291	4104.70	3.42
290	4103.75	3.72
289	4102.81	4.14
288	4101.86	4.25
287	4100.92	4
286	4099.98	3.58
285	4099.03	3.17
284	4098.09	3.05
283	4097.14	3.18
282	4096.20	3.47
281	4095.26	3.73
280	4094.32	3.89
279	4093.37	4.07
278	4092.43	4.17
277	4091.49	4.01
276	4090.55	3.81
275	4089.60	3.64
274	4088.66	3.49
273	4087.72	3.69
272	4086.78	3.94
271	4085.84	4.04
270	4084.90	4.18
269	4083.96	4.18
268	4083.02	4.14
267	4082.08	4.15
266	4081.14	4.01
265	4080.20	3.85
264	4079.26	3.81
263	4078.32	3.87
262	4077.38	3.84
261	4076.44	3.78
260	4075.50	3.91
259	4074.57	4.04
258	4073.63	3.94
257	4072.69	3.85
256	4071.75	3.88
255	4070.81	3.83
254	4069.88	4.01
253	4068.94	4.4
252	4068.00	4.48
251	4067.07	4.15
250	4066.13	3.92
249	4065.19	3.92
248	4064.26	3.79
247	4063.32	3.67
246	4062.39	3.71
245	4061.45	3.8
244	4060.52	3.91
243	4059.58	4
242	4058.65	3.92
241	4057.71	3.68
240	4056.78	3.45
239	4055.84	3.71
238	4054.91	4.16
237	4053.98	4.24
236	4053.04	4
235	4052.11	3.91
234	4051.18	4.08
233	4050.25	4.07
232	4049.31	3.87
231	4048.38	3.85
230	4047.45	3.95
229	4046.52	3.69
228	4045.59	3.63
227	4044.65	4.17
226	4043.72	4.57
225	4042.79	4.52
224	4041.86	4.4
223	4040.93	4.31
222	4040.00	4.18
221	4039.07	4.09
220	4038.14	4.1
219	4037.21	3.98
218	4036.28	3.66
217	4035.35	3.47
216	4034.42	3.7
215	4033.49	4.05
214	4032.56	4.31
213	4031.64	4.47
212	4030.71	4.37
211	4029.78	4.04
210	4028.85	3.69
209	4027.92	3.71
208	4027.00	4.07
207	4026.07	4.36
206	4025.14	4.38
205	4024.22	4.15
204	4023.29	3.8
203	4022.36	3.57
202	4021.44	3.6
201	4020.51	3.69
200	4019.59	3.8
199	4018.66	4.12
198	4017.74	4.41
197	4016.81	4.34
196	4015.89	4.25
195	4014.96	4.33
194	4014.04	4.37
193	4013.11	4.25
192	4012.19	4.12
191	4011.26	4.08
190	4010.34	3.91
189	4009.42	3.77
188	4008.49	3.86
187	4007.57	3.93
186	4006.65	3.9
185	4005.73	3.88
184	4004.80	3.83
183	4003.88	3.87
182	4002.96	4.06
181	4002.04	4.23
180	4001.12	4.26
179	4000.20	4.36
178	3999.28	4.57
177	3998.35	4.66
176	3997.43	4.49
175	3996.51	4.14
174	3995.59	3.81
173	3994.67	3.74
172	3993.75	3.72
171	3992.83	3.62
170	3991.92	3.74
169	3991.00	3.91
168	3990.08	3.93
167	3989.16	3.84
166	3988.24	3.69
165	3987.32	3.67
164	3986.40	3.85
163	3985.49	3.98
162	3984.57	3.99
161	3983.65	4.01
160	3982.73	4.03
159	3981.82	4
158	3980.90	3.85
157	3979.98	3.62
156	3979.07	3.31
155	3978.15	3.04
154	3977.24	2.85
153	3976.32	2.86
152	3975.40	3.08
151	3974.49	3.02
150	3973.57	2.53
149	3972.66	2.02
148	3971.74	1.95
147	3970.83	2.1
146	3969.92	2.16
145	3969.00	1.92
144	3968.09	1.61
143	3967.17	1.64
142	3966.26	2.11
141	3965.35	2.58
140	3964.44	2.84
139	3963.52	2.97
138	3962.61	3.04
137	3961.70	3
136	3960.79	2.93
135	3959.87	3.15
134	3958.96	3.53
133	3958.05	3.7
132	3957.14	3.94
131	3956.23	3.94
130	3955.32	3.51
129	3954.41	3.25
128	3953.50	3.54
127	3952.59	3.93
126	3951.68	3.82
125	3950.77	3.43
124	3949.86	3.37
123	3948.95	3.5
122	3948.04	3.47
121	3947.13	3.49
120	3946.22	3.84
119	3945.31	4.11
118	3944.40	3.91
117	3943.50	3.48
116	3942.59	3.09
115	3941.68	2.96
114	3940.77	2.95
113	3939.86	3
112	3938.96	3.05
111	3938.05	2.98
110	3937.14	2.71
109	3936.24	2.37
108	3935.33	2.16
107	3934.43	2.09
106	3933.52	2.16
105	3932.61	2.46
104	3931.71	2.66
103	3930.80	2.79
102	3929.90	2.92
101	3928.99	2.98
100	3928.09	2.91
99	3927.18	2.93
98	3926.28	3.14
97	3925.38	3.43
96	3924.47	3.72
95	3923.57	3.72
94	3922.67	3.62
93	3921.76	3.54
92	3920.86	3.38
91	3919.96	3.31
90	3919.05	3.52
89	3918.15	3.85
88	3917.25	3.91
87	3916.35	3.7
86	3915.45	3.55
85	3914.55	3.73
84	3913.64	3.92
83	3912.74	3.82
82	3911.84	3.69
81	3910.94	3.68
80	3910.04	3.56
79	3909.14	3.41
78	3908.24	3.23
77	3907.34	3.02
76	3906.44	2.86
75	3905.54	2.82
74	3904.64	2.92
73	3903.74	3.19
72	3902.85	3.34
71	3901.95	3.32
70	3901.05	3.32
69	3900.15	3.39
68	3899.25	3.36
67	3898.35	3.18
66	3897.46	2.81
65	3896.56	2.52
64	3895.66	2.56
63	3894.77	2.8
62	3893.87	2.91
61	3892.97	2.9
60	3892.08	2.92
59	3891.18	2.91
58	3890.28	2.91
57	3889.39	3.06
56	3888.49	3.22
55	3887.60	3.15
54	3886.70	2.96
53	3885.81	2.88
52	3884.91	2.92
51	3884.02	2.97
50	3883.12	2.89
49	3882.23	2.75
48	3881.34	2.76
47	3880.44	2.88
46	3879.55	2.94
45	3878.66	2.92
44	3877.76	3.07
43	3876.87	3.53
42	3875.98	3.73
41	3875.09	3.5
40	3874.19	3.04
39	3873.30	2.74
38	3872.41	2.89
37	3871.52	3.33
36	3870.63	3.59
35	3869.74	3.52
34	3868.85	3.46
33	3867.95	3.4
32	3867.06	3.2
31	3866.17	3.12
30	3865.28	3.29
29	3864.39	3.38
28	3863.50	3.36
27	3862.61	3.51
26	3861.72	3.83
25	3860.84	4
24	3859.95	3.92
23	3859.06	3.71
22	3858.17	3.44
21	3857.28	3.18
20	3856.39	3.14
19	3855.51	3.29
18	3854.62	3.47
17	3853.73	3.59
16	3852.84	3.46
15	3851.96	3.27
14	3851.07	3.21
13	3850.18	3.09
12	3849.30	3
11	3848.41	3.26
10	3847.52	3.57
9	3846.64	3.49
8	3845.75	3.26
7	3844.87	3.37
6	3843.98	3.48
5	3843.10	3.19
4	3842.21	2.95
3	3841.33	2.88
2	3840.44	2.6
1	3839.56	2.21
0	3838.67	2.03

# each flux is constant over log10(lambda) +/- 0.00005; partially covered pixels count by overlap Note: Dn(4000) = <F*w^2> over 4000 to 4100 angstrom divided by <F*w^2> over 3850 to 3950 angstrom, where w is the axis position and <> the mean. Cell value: 1.33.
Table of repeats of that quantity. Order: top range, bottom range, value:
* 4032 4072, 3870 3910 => 1.41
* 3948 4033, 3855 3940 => 1.20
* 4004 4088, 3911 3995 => 1.29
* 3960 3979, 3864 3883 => 0.84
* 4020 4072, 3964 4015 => 1.16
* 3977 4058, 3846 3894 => 1.33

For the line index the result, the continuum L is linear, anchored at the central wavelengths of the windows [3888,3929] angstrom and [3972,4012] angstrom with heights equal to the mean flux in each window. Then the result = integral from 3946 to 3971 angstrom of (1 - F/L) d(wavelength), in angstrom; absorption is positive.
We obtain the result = 3.3 angstrom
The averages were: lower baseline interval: 3.28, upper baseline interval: 3.75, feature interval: 3.09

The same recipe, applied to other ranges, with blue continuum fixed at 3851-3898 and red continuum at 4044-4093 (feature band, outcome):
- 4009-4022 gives -1.21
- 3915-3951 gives 2.16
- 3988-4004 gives -1.72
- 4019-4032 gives -0.73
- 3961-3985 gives 4.81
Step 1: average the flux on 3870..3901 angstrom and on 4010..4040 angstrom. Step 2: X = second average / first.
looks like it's 1.33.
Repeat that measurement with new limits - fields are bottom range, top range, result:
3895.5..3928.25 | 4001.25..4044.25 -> 1.21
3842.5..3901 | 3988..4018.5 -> 1.27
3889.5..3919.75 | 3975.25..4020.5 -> 1.20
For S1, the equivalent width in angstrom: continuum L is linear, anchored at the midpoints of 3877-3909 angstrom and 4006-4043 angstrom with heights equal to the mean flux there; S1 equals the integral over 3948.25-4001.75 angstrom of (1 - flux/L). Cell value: 4.13 angstrom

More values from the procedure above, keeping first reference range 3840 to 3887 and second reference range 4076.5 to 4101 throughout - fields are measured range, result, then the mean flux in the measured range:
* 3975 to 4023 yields -4.3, 3.9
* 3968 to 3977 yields 2.9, 2.37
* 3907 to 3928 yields -0.9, 3.53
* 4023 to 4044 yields -2.5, 4.1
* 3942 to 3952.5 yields -0.4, 3.59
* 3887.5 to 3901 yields 1.4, 2.98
